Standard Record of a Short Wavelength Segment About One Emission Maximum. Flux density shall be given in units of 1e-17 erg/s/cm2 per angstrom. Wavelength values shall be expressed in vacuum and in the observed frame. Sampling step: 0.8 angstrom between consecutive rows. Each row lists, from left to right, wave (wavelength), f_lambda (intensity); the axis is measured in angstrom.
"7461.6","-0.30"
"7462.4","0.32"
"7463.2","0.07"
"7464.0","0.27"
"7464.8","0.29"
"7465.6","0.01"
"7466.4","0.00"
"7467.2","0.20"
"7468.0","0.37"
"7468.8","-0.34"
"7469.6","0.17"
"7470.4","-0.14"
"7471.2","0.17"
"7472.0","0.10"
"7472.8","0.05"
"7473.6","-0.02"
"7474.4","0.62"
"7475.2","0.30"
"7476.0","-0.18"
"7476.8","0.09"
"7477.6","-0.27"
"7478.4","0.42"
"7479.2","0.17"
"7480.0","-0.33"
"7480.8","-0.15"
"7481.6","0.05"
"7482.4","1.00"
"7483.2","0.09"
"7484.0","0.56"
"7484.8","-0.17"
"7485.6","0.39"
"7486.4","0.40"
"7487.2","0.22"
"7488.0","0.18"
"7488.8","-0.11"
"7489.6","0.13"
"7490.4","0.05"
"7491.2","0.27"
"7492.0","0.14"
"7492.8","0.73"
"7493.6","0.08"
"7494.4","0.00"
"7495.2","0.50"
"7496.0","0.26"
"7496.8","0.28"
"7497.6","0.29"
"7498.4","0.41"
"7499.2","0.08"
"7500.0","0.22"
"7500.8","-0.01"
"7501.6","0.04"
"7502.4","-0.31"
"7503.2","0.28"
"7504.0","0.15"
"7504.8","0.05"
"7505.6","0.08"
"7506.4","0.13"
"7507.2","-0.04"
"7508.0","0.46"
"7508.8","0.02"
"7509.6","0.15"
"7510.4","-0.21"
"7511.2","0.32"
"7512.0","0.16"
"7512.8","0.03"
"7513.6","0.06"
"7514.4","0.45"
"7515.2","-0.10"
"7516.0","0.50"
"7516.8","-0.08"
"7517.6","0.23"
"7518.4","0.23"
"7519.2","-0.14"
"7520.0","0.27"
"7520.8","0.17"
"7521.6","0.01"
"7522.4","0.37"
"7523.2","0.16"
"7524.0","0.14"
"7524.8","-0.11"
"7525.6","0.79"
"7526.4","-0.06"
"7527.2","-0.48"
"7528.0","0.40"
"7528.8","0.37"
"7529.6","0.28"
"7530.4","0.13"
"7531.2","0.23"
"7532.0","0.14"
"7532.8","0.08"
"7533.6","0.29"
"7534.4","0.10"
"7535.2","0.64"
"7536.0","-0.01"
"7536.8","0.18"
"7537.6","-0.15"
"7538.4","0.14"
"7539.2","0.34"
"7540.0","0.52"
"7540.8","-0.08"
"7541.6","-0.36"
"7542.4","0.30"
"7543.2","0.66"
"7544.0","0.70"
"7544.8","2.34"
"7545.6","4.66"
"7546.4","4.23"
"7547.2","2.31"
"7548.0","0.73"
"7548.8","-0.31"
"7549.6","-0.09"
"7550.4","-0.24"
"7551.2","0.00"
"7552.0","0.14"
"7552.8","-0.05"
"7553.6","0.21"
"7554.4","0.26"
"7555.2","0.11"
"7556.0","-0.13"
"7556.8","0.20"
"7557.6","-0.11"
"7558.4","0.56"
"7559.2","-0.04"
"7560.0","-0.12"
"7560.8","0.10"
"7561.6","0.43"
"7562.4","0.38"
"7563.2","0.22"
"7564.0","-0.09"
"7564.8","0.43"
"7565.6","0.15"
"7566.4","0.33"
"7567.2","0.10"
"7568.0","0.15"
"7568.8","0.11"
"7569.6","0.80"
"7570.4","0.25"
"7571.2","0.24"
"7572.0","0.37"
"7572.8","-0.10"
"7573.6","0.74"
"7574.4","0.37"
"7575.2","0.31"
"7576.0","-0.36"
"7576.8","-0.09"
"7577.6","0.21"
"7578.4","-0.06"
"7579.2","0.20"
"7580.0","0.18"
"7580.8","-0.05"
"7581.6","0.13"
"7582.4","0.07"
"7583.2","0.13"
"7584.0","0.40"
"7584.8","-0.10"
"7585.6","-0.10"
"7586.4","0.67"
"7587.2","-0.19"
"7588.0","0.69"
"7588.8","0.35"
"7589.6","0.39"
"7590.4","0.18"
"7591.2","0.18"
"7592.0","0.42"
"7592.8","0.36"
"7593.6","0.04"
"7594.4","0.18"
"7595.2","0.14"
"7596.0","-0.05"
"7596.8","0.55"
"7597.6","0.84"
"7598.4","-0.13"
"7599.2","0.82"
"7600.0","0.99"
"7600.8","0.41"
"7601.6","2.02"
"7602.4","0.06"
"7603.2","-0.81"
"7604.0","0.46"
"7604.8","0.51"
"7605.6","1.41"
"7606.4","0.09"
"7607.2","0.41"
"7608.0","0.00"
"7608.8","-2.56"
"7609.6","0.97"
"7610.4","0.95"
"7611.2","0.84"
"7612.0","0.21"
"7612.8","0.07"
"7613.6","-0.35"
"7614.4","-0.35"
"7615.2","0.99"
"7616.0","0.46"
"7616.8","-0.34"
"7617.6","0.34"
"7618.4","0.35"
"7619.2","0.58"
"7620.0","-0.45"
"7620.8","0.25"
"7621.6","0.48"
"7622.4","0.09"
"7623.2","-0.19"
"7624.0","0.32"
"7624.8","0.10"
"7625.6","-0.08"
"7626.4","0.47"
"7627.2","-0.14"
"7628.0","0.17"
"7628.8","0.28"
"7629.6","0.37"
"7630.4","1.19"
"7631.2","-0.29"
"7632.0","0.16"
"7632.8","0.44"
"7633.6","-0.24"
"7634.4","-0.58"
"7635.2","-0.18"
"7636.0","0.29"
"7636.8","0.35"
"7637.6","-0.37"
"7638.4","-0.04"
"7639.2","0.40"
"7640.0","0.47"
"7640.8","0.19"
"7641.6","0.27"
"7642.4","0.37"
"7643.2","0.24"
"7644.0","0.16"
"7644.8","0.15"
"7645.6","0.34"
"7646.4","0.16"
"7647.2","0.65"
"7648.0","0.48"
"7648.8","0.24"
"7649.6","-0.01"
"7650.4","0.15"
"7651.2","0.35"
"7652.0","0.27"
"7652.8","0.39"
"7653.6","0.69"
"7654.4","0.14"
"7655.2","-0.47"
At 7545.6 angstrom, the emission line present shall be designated Halpha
